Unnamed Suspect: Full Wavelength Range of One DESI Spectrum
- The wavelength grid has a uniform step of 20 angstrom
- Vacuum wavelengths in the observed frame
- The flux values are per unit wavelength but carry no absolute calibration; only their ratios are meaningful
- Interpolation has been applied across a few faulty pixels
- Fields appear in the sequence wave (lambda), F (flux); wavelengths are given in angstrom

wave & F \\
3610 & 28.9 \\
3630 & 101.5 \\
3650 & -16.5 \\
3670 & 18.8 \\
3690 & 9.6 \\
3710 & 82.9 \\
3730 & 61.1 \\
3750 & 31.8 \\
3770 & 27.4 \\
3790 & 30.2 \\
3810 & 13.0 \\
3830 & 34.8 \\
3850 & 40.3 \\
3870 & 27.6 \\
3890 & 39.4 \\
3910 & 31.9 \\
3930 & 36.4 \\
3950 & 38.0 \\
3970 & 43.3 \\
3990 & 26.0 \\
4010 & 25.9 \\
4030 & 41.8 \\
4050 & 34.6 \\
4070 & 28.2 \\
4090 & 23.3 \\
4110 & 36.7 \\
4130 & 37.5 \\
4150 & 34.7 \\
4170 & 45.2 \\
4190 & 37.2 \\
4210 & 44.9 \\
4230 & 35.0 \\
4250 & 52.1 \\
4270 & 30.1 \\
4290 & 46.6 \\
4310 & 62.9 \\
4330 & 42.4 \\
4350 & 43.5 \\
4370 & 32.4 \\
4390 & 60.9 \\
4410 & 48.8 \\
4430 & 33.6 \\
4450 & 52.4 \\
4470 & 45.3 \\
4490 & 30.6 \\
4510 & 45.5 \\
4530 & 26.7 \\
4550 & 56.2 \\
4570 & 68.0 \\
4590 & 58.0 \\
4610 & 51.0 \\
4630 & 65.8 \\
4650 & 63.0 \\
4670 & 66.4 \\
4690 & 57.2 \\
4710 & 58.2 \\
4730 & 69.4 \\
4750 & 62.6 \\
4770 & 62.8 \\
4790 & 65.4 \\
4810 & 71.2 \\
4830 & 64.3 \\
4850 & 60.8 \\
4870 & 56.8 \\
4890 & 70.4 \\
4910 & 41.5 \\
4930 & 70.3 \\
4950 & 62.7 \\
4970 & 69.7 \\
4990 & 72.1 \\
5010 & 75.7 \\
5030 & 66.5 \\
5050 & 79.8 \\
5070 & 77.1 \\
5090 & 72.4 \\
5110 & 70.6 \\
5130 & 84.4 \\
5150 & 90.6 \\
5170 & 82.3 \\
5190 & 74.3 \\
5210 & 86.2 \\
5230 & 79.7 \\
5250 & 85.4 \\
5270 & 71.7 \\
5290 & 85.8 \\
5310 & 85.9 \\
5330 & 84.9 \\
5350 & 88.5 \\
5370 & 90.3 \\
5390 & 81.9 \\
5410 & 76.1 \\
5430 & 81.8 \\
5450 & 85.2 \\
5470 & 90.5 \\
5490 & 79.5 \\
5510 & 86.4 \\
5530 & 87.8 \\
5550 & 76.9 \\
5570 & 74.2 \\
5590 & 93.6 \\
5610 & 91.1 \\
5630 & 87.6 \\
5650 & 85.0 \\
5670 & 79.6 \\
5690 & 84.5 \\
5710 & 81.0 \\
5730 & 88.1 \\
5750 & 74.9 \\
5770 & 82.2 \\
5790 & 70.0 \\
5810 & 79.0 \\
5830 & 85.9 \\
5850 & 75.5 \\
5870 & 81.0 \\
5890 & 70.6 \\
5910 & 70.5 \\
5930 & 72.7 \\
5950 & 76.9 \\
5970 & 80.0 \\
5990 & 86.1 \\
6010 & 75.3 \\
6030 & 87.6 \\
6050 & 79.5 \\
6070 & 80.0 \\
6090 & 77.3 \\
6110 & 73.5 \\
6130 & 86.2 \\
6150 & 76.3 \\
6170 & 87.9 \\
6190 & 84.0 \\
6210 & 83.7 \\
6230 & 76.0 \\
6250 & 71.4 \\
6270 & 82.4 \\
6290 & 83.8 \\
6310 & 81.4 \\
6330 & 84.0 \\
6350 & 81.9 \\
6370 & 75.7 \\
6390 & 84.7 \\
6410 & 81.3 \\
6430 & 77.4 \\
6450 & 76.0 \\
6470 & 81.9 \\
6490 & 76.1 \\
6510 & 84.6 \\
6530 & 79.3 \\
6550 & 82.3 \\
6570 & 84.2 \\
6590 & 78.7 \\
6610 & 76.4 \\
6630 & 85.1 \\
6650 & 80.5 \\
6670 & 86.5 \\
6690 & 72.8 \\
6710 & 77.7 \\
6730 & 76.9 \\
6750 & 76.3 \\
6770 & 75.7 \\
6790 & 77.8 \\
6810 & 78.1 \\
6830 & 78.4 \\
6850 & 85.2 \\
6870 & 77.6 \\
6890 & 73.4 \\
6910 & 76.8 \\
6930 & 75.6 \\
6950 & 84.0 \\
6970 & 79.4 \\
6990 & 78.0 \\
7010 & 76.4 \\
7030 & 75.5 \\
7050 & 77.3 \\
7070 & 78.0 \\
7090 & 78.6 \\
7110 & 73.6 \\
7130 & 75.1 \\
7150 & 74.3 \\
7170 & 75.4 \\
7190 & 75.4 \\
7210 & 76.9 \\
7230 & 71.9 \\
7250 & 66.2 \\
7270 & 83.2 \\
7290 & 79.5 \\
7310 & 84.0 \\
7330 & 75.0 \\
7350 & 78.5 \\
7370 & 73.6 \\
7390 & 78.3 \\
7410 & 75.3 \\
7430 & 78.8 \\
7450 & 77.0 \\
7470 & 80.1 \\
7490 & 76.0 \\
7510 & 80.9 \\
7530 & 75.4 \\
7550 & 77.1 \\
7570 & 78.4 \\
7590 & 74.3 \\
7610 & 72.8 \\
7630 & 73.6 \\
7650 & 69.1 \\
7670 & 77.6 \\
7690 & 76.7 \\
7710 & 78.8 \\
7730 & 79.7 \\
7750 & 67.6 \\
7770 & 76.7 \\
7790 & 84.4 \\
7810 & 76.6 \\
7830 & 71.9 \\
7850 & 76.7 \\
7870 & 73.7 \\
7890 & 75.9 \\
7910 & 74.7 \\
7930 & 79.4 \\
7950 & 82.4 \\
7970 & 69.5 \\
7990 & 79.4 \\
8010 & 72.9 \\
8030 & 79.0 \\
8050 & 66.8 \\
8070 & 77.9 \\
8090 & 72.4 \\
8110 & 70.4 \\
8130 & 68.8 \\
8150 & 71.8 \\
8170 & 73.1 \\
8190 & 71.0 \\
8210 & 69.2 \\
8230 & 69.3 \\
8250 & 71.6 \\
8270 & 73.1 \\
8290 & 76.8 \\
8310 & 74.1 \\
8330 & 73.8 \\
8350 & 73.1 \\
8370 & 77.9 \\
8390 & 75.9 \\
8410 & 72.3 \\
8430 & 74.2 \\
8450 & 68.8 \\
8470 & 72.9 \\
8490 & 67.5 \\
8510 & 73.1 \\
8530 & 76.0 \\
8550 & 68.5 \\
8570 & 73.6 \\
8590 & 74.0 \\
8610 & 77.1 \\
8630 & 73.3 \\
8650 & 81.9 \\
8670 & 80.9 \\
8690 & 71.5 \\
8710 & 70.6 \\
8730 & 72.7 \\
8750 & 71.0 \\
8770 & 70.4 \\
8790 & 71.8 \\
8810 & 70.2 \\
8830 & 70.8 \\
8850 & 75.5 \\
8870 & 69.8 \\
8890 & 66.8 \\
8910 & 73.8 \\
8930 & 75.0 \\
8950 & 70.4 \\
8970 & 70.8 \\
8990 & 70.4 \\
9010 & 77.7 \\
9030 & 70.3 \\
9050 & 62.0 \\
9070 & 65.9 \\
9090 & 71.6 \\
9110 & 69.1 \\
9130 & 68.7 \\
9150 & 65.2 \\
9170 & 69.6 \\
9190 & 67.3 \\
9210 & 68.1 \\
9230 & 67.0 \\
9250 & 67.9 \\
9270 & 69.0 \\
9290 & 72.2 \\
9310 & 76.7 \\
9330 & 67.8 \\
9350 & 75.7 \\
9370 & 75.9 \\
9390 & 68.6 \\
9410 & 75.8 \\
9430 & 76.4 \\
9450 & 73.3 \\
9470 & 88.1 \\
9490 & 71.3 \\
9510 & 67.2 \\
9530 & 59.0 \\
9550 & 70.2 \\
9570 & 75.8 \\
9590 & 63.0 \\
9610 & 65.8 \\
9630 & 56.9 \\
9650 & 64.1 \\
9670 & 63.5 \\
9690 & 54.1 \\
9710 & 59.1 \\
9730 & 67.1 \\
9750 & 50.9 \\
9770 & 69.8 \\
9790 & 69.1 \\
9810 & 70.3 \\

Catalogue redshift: 0.140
